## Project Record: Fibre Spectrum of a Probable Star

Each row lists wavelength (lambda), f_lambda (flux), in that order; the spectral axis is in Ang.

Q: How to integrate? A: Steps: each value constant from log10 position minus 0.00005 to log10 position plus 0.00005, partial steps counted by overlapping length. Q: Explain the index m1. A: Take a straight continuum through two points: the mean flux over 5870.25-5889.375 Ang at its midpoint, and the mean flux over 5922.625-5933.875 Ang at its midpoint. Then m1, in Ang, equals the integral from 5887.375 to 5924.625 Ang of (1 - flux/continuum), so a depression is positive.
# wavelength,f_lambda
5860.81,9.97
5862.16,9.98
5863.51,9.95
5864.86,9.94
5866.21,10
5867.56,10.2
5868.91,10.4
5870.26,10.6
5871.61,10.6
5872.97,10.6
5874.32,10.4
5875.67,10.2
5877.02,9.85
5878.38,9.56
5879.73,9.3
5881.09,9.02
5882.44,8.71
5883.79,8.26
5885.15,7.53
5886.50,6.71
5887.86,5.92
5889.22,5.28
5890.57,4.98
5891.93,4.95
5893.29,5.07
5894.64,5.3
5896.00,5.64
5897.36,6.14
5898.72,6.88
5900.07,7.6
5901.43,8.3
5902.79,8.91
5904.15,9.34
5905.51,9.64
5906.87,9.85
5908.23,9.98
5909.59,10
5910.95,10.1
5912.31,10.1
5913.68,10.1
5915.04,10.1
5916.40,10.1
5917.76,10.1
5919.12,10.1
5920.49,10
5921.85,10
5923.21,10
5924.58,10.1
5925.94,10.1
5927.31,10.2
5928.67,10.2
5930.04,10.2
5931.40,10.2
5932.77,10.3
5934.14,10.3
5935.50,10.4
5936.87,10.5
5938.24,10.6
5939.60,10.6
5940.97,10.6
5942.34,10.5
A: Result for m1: 4.9 Ang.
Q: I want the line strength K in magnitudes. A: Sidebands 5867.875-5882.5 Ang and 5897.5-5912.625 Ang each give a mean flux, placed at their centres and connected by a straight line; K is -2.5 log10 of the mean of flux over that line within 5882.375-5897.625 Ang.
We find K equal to 0.48 mag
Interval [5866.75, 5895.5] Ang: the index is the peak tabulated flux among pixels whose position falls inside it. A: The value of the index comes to 10.6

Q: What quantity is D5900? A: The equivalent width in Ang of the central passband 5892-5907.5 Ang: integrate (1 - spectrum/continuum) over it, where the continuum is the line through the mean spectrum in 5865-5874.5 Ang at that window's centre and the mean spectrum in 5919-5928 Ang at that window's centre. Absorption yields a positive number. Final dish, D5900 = 4.2 Ang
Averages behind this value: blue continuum 10.4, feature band 7.41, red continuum 10.1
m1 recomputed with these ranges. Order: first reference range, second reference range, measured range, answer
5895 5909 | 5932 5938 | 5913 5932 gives -1.2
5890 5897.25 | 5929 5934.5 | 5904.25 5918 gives -4.5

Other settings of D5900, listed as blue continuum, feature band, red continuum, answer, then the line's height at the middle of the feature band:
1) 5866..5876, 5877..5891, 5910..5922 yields 3.57 Ang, 10.3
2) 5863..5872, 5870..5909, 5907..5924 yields 7.96 Ang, 10.2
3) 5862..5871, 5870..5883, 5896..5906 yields -0.46 Ang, 9.52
